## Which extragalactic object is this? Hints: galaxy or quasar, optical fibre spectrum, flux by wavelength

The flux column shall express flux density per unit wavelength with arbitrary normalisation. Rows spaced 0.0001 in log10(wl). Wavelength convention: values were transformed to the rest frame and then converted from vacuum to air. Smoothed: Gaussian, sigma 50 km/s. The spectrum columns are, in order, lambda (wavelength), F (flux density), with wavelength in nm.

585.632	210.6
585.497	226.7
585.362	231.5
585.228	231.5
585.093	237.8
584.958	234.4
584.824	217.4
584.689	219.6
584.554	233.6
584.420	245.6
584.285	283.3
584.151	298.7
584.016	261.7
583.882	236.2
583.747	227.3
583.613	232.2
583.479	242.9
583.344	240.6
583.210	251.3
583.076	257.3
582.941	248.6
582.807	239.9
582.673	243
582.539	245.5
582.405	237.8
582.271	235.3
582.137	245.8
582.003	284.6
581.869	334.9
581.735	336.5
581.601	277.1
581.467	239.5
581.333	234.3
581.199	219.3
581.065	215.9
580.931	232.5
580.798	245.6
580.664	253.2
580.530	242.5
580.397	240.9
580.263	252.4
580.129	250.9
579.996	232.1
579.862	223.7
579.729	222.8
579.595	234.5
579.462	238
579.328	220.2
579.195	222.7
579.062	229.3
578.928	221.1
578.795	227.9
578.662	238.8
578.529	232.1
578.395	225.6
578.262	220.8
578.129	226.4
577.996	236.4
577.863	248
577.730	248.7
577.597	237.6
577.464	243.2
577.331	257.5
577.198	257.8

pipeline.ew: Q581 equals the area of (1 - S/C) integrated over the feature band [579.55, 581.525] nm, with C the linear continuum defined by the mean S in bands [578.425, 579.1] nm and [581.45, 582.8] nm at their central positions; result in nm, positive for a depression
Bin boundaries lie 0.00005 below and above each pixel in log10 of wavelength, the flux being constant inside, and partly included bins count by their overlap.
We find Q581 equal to 0.107 nm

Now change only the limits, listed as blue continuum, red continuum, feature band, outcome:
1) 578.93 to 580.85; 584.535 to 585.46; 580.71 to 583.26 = -0.23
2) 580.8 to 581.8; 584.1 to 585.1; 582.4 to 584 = 0.03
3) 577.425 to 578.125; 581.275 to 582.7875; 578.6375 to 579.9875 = 0.12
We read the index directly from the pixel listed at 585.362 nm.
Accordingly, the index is 231.5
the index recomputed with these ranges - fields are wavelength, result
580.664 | 253.2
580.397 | 240.9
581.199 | 219.3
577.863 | 248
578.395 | 225.6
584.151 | 298.7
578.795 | 227.9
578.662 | 238.8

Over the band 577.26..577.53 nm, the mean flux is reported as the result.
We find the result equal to 250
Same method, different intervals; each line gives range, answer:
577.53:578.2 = 239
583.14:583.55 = 245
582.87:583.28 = 252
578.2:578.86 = 229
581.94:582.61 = 250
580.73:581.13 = 232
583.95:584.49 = 272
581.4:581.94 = 297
